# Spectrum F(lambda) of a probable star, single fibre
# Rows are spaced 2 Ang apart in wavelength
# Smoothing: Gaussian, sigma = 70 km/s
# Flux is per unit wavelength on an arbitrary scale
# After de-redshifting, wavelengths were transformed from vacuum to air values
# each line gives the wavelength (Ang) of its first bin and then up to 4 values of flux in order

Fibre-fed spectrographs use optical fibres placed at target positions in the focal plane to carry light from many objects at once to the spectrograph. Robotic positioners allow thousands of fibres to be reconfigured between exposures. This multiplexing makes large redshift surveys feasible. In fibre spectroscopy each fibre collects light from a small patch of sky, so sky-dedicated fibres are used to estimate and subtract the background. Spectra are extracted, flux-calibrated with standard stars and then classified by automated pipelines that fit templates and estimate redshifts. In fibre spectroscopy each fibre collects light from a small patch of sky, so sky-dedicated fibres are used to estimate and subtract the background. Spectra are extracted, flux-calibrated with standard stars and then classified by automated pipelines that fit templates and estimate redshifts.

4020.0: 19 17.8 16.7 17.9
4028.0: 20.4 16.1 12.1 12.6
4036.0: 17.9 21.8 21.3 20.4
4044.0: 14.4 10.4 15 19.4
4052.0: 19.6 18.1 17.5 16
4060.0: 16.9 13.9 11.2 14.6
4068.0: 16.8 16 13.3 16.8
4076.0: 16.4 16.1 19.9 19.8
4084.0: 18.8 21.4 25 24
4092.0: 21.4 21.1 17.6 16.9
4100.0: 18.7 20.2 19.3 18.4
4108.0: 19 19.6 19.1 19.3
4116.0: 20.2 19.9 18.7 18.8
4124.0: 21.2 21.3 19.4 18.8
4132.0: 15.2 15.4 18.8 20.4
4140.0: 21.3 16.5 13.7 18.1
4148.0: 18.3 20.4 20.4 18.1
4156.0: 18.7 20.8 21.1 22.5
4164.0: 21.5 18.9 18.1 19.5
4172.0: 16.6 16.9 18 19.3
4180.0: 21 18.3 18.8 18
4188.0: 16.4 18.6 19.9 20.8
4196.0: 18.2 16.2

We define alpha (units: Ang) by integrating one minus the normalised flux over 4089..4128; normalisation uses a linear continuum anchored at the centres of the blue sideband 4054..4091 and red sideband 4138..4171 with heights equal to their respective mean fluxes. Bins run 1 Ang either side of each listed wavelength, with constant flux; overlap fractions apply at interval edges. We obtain -3.1 Ang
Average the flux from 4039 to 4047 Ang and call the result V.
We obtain 16.6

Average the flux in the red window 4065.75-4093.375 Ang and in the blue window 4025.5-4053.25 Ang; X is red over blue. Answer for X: 1.10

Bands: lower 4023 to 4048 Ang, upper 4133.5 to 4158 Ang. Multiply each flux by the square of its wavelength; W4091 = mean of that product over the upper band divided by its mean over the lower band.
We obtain 1.17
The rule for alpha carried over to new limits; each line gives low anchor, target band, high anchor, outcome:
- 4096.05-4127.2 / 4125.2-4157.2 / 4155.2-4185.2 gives 1.49 Ang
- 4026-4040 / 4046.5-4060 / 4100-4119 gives 0.39 Ang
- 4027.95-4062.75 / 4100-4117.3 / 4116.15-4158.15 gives -1.15 Ang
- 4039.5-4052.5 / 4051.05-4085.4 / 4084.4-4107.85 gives 3.36 Ang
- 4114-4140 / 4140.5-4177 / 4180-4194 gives 0.14 Ang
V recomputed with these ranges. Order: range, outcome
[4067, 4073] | 15.4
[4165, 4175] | 18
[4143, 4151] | 17.6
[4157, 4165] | 21.5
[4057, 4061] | 16.4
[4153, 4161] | 19.7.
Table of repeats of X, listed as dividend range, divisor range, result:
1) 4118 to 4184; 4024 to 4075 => 1.15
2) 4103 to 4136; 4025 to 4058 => 1.11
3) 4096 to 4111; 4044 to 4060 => 1.14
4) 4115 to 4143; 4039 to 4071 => 1.16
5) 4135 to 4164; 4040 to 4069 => 1.19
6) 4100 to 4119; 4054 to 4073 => 1.27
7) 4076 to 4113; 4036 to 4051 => 1.12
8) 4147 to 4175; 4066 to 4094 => 1.03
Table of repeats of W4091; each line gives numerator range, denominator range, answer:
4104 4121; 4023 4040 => 1.17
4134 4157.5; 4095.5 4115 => 1.00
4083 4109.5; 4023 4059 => 1.21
